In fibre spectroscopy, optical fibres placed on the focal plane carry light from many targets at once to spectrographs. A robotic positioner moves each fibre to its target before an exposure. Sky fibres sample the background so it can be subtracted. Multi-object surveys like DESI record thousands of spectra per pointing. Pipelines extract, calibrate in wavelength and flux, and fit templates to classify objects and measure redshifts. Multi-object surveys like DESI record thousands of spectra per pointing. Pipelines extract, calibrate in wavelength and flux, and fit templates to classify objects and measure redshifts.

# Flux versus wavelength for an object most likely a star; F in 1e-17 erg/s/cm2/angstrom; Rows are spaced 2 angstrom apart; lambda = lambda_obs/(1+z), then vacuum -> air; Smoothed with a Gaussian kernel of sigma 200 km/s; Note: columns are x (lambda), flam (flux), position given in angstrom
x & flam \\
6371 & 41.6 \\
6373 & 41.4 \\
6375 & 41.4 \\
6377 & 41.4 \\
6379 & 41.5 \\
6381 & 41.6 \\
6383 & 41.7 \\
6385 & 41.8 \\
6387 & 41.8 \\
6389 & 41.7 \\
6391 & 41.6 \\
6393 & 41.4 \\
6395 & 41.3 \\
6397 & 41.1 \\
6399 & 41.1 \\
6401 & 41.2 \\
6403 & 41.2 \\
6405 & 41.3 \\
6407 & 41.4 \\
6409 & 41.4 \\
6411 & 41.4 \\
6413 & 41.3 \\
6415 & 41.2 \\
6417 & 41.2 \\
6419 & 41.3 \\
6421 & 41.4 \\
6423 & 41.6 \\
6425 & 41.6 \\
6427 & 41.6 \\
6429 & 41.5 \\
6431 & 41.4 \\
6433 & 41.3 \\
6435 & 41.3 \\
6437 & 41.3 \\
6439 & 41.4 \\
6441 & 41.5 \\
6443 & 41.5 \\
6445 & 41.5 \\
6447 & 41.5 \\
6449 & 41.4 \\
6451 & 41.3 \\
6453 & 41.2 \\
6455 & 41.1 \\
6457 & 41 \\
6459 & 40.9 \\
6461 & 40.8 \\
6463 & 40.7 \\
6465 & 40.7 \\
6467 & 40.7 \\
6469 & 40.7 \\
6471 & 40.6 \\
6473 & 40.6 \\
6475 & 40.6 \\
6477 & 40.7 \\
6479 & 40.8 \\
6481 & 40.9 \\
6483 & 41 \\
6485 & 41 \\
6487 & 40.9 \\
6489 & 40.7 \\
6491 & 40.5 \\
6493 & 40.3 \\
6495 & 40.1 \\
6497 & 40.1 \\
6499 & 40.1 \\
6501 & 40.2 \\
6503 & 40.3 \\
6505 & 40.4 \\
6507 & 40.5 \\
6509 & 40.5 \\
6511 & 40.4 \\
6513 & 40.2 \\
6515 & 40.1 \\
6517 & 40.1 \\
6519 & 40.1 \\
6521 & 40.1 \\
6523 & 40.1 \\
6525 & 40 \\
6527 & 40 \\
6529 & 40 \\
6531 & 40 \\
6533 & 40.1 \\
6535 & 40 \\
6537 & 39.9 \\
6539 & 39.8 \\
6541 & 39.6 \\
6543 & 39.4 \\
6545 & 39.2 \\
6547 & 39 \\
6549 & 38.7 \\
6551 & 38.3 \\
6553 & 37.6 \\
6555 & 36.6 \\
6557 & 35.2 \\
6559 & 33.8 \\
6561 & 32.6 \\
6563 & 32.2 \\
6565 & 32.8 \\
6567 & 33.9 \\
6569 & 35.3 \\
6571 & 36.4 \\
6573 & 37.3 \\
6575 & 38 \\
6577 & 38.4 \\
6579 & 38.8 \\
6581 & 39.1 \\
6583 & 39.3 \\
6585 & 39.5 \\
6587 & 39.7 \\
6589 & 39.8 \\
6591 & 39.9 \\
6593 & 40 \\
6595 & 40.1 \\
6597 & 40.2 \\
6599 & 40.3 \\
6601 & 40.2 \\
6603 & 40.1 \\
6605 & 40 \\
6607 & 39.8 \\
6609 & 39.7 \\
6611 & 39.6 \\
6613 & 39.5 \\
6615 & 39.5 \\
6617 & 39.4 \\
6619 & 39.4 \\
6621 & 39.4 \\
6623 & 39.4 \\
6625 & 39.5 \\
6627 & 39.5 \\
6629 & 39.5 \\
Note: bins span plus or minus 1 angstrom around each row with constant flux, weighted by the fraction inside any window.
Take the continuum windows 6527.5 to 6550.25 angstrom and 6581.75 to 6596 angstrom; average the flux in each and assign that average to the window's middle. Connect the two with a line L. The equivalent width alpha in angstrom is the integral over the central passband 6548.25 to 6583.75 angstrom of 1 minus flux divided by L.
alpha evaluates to 3.0 angstrom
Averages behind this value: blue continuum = 39.6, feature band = 36.3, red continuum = 39.7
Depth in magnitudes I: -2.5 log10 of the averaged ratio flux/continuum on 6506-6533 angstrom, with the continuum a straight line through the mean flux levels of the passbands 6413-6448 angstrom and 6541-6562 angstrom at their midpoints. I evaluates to -0.052 mag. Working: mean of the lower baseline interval 41.4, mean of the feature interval 40.2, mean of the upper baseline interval 37.2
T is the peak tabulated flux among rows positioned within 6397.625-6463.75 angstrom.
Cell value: 41.6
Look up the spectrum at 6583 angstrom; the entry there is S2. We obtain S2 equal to 39.3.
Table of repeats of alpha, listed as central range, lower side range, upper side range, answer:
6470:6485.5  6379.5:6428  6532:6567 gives -0.6 angstrom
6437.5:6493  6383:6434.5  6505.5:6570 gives -1.2 angstrom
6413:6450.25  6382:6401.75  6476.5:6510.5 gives -0.3 angstrom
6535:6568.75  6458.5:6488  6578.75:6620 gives 2.8 angstrom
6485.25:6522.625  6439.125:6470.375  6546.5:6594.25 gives -0.8 angstrom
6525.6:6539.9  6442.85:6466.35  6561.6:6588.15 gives -0.6 angstrom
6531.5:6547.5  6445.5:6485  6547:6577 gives -1.1 angstrom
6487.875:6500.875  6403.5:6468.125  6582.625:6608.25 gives 0.2 angstrom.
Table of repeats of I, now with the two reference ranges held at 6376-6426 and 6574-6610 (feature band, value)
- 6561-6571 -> 0.18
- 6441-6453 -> -0.01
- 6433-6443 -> -0.01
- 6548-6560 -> 0.09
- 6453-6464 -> 0.00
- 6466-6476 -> 0.00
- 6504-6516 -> 0.00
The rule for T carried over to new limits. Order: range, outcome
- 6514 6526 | 40.1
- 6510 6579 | 40.4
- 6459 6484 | 41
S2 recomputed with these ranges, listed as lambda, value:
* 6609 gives 39.7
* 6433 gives 41.3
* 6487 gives 40.9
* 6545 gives 39.2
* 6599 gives 40.3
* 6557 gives 35.2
